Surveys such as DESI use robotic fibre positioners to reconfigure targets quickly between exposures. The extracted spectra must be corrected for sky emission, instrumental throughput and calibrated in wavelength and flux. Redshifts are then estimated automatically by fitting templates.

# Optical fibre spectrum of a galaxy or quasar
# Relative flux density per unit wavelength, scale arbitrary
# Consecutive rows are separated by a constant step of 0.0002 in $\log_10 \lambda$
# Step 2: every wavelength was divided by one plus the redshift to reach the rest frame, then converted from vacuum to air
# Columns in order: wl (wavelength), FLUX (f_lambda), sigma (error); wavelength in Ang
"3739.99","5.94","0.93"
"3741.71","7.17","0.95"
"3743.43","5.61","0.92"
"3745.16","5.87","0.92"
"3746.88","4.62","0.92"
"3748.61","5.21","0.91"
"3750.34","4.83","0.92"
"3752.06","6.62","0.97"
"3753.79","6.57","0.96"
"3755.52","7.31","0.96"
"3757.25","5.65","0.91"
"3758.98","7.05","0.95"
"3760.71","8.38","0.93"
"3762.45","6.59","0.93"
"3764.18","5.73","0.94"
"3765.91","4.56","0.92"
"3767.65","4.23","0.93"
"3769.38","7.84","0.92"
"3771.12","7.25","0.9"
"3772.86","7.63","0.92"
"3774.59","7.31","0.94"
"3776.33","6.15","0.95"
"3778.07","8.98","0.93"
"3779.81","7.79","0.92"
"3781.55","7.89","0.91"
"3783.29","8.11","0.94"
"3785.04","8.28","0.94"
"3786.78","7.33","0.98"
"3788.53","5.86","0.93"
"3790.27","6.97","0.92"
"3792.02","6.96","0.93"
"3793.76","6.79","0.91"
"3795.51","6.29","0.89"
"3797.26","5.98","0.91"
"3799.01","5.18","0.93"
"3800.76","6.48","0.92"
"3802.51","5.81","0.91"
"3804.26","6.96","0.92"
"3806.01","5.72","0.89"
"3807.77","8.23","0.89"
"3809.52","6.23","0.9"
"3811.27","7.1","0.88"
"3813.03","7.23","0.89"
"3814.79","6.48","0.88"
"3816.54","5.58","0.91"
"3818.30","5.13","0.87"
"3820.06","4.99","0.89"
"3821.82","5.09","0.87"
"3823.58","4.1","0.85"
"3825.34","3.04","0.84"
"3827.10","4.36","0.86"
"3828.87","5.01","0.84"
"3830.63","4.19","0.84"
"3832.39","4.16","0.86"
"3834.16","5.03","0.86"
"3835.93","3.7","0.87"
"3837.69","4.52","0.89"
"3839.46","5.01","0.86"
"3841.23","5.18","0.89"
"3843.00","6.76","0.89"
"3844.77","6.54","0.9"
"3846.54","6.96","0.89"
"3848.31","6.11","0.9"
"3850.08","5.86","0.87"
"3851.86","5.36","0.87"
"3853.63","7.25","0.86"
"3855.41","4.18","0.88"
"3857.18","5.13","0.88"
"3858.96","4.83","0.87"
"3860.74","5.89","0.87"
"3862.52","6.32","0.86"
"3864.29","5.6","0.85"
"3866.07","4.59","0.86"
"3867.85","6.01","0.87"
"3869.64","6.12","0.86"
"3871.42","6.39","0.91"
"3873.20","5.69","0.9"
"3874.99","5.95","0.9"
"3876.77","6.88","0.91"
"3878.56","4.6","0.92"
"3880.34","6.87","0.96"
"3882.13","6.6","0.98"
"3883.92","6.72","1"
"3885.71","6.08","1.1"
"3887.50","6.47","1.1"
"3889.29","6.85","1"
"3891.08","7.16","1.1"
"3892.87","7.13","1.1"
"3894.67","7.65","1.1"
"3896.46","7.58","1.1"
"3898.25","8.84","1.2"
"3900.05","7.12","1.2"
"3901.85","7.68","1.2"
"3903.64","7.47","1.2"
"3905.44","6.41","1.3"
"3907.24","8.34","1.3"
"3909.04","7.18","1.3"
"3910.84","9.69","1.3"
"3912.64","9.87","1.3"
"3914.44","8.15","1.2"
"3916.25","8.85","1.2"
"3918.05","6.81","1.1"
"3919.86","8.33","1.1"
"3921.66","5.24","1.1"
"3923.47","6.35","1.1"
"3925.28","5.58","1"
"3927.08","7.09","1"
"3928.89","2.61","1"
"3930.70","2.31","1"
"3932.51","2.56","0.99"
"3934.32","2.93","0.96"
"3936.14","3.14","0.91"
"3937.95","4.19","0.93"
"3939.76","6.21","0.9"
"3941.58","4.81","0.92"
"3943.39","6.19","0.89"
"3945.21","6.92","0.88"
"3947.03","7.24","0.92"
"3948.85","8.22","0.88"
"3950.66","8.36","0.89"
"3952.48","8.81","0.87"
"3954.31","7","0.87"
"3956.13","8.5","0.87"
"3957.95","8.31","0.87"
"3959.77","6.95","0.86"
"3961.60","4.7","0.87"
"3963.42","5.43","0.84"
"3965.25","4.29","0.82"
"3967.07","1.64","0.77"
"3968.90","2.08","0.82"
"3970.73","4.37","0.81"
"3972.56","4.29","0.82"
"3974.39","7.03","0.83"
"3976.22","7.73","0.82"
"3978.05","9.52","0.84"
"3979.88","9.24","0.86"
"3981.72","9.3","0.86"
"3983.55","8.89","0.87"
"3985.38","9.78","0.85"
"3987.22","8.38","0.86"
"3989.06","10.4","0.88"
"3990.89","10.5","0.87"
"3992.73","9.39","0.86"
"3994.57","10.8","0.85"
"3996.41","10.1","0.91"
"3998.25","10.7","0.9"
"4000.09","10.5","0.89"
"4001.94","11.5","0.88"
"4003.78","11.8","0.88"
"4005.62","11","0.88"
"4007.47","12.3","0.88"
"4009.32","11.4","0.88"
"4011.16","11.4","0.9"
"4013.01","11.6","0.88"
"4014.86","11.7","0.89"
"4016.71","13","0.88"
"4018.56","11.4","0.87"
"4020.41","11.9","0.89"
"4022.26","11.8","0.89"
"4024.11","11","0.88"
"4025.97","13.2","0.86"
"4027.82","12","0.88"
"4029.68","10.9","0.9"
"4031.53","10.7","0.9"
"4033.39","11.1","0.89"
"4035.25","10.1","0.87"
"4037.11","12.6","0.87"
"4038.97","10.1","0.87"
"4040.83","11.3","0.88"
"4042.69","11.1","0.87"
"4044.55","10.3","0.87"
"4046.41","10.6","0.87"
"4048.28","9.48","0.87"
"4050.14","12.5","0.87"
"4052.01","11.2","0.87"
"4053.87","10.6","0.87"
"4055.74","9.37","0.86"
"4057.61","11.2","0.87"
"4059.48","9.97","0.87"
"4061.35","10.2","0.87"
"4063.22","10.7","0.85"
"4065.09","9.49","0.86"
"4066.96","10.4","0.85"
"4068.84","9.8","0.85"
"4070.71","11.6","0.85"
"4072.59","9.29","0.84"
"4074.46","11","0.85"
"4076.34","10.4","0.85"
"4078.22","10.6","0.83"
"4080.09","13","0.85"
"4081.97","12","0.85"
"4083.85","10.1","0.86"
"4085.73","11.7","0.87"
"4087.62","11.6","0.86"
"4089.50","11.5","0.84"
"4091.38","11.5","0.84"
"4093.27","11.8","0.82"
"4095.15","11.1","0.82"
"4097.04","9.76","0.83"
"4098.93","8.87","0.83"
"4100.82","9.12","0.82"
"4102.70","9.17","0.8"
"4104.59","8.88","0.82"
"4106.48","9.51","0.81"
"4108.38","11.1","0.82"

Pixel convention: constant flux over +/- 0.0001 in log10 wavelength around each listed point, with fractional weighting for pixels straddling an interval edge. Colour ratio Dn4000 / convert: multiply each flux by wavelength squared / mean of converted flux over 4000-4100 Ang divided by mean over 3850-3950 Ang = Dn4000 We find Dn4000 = 1.89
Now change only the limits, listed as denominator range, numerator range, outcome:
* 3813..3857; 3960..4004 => 1.64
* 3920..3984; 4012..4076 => 1.93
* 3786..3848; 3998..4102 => 2.16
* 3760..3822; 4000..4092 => 1.90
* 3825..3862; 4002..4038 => 2.43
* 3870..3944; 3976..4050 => 1.79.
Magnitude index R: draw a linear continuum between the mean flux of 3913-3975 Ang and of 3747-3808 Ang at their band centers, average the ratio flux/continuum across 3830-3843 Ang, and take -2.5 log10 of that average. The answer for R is 0.33 mag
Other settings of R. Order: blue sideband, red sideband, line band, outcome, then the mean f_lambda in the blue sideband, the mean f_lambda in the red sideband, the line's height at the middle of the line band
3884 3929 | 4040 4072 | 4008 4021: -0.22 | 7.29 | 10.6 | 9.65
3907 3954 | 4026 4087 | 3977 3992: -0.15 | 6.36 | 10.8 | 8.28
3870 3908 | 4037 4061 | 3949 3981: 0.33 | 6.87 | 10.7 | 8.7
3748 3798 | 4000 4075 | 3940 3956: 0.31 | 6.77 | 11.1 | 9.61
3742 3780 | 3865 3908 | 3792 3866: 0.17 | 6.43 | 6.71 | 6.58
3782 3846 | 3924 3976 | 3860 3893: -0.09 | 5.86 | 5.46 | 5.68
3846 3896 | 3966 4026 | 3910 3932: 0.12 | 6.12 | 9.63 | 7.53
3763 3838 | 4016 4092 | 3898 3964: 0.29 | 6.11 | 11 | 8.64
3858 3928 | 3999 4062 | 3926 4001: 0.32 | 6.85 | 11.2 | 9.08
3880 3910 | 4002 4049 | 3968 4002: 0.18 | 7.2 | 11.4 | 10.1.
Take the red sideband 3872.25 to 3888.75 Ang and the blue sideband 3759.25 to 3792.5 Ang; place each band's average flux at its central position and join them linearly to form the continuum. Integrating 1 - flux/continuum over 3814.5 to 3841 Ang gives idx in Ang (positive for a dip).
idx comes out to 7.9 Ang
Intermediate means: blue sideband 7.04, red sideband 6.22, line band 4.66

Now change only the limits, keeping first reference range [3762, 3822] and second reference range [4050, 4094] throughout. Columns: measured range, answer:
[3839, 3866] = 6.3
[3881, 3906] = 3.1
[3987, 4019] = -4.0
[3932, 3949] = 7.1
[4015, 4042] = -3.5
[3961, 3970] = 5.5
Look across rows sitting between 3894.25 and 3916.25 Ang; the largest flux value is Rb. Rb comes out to 9.87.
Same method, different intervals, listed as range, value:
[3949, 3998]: 10.8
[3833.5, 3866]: 7.25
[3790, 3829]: 8.23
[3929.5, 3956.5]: 8.81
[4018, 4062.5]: 13.2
